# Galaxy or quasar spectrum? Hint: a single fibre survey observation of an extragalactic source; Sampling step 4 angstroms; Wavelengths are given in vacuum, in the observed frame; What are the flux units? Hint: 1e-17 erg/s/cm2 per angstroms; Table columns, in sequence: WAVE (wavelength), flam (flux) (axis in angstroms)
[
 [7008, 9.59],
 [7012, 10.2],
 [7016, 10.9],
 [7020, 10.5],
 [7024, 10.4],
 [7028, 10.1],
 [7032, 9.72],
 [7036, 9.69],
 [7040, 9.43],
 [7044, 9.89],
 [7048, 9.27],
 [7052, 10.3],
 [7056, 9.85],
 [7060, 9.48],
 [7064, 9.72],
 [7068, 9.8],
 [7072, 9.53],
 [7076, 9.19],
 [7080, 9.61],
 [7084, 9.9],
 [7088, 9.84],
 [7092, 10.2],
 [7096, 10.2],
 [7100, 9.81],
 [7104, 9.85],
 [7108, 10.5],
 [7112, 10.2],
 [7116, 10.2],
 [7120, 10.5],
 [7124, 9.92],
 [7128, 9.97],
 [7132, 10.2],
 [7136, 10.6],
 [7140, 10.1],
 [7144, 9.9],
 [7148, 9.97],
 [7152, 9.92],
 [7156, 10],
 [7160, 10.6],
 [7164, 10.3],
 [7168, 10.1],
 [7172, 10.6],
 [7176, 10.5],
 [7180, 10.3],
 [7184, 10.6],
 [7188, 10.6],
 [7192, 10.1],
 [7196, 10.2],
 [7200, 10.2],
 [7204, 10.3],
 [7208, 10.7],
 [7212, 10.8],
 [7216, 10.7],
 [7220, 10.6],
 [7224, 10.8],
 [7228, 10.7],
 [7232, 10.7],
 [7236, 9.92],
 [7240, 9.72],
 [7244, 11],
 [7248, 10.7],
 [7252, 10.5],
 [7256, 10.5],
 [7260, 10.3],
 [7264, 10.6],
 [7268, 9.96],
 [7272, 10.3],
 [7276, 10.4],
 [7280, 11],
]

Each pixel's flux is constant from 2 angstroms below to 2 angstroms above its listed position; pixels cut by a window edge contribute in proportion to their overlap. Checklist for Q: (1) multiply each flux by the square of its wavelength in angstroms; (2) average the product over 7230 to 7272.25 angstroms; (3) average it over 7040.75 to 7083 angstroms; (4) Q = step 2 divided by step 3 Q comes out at 1.13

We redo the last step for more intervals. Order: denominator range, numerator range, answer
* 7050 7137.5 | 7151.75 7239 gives 1.08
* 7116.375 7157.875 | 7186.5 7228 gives 1.06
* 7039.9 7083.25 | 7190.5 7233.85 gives 1.14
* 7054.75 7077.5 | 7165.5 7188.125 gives 1.12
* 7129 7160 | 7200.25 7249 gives 1.06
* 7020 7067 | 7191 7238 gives 1.12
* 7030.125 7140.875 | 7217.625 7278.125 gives 1.10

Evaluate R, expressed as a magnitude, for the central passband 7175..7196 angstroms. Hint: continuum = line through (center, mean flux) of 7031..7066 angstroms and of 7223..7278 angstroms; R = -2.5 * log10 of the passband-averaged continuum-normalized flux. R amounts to -0.02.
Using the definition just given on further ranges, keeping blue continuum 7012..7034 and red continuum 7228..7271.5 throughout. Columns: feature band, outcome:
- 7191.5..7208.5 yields 0.01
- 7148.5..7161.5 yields 0.02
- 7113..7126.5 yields 0.02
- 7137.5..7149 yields 0.04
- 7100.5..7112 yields 0.02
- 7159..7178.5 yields 0.00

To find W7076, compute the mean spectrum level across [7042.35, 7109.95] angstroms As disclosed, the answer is 9.82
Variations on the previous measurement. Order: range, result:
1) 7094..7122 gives 10.2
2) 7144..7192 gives 10.3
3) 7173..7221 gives 10.5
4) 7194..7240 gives 10.5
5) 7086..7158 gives 10.1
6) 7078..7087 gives 9.76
